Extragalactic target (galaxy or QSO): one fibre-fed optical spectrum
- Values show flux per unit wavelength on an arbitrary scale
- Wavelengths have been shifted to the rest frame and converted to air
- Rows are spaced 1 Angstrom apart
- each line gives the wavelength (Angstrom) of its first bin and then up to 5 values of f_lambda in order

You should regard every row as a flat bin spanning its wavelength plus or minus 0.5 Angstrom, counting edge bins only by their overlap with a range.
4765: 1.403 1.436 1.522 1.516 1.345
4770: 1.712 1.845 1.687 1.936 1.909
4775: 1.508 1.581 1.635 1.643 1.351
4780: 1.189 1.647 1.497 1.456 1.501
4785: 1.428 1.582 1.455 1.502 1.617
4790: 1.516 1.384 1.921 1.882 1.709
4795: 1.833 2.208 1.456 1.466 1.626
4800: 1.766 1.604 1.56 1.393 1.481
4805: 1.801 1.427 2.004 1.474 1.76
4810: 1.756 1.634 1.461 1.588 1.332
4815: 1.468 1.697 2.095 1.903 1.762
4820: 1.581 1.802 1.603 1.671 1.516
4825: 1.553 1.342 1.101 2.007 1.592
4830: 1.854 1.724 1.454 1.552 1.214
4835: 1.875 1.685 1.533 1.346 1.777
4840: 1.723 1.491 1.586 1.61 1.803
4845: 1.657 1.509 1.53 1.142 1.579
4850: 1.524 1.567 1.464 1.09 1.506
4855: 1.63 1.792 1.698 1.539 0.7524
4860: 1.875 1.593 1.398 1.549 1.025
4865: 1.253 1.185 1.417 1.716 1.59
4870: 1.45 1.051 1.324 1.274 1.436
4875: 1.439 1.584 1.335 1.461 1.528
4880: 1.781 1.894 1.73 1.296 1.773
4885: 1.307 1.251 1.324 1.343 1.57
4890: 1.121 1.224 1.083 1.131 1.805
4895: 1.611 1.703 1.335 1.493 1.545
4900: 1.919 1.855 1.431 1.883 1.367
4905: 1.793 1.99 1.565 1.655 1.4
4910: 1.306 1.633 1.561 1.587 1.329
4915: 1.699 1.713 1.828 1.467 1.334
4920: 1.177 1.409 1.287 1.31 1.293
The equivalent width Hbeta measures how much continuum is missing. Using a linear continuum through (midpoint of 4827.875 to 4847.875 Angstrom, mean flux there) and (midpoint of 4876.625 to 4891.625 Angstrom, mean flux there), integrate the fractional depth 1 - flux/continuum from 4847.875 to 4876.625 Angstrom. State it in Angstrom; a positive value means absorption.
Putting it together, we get 1.9 Angstrom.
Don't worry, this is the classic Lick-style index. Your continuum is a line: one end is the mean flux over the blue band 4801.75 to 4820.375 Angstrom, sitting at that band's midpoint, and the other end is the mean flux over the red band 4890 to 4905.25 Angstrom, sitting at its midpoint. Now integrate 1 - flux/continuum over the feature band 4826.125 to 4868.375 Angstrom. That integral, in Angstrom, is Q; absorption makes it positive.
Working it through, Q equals 1.99 Angstrom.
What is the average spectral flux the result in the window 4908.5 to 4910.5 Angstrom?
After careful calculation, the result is 1.35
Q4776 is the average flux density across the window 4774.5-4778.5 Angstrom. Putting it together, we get 1.59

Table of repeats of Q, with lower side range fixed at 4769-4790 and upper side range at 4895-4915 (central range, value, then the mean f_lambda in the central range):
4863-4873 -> 1.6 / 1.34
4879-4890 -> 0.6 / 1.51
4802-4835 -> -0.7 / 1.62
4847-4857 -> 0.6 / 1.49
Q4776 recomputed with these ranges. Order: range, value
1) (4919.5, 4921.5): 1.29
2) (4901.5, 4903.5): 1.66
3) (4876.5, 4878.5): 1.4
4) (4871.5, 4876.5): 1.41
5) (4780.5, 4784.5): 1.53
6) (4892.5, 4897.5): 1.52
